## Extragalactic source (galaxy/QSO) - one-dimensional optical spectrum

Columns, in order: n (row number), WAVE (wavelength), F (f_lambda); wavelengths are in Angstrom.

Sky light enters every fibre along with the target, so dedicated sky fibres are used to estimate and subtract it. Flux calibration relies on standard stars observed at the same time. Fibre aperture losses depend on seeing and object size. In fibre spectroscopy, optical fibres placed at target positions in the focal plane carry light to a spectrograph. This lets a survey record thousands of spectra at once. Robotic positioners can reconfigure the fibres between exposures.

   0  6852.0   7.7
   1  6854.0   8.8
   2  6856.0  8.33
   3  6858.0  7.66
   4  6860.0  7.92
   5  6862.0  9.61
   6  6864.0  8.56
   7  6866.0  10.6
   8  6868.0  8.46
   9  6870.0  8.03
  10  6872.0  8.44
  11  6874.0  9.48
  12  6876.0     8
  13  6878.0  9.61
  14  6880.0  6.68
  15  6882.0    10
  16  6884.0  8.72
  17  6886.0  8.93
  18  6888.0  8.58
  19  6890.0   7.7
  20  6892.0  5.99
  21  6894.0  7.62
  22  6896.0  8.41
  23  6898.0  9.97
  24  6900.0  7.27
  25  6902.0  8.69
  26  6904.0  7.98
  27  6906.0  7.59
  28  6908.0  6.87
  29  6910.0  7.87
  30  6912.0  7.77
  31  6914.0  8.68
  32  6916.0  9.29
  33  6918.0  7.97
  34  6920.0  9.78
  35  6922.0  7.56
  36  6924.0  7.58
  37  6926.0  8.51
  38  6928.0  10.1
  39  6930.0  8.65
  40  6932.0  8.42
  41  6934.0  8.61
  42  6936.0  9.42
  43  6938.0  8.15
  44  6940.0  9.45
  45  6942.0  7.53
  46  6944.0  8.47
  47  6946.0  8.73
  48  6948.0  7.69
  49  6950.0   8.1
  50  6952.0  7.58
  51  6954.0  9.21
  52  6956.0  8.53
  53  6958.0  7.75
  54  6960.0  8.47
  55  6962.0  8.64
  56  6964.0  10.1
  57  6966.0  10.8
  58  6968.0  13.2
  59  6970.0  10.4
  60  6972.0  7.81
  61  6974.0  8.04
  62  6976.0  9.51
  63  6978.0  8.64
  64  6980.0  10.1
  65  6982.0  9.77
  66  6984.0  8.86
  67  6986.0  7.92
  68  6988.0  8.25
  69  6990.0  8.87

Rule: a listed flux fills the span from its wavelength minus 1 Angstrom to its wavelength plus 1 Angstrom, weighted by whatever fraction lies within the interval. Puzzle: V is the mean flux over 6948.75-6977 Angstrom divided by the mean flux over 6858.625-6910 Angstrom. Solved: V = 1.09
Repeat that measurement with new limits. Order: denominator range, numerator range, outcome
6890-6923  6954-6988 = 1.15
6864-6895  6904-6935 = 0.99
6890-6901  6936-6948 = 1.08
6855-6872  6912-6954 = 0.99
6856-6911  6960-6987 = 1.14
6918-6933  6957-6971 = 1.15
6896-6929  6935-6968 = 1.05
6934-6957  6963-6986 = 1.14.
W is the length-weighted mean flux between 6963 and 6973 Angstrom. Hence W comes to 10.5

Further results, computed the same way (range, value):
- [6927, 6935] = 8.95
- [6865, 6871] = 9.03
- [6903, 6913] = 7.62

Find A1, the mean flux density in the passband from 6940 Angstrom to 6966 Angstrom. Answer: 8.53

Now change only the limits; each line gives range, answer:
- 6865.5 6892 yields 8.57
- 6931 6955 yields 8.45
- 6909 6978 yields 8.77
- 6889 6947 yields 8.3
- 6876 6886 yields 8.7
